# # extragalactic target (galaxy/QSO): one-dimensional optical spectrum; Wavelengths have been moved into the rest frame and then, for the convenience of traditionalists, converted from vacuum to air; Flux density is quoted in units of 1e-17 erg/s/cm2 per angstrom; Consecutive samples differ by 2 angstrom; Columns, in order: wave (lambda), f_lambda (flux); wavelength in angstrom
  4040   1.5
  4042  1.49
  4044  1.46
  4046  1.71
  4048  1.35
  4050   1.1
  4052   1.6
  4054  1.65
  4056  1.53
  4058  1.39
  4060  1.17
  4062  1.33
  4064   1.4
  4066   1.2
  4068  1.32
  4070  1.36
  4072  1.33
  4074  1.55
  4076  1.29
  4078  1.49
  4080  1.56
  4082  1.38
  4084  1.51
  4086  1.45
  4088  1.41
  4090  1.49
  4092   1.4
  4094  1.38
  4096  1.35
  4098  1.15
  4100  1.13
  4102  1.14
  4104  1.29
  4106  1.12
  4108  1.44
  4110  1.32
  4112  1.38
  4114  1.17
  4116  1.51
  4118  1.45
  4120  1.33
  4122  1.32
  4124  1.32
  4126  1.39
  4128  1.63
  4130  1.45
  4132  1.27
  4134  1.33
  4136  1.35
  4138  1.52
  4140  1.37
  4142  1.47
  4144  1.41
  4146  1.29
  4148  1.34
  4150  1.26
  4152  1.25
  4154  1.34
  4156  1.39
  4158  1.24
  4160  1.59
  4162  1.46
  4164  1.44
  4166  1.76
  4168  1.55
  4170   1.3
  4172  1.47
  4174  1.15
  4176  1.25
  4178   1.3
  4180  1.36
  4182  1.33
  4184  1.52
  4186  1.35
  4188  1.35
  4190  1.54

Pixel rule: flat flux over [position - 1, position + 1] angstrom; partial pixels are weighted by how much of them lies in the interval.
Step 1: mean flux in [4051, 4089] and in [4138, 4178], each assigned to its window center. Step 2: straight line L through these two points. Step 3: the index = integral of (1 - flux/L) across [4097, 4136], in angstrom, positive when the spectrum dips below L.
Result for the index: 2.1 angstrom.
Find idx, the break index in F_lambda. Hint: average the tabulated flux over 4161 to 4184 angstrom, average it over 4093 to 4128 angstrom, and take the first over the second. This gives 1.1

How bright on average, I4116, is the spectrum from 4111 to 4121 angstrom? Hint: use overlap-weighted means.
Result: 1.37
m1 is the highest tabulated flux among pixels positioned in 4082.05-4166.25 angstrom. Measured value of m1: 1.76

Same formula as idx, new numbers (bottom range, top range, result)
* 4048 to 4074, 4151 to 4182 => 1.01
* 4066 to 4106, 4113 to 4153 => 1.01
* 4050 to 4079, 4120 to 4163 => 0.99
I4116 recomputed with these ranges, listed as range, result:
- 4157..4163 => 1.43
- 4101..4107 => 1.18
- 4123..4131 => 1.45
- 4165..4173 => 1.52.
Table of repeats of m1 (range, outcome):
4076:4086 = 1.56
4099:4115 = 1.44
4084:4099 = 1.51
